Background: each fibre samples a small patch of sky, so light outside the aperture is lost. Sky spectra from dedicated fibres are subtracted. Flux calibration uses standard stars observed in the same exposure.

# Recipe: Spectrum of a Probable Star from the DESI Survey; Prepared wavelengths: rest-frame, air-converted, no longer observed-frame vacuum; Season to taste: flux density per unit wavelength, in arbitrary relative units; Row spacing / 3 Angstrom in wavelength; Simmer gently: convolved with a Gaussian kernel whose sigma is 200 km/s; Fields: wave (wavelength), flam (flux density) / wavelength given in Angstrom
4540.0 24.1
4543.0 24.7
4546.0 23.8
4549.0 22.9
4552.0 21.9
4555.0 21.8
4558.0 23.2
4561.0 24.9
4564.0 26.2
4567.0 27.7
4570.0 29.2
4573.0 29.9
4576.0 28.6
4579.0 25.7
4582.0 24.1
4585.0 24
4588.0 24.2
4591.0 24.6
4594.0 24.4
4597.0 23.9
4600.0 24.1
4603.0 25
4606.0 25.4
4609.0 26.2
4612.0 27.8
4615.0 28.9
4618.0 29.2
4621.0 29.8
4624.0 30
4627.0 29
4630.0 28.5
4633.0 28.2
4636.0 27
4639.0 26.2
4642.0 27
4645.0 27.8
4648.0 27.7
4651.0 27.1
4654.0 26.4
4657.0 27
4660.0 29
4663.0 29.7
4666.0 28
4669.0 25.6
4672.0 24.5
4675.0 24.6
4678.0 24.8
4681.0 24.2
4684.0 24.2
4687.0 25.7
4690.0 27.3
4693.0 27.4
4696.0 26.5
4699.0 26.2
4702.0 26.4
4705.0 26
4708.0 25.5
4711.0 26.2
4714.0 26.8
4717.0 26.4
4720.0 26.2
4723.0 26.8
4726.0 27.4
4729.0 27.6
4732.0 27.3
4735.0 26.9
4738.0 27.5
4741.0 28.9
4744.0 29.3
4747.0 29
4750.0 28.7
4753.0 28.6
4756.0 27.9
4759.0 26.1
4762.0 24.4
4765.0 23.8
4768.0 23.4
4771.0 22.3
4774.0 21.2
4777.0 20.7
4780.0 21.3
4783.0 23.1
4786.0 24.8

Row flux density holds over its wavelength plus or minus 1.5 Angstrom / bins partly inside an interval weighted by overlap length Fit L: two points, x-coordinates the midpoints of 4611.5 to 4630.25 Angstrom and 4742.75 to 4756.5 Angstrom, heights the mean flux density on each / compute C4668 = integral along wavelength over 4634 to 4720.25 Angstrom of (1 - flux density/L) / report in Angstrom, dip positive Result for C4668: 7.4 Angstrom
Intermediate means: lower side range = 29.1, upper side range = 28.7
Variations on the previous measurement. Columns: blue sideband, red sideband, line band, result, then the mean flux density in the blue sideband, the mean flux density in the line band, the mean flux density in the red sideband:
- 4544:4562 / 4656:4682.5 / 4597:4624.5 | -2.63 Angstrom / 23.1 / 27.1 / 26.4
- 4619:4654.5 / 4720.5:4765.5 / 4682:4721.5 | 2.04 Angstrom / 28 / 26.2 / 27.4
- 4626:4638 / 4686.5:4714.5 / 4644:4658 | 0.21 Angstrom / 28.1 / 27.2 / 26.4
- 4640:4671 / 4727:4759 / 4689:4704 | 0.55 Angstrom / 27.5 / 26.7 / 28.1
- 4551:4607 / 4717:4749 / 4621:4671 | -2.89 Angstrom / 25.2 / 27.8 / 27.6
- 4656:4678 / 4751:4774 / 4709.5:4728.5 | -0.64 Angstrom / 26.8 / 26.7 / 25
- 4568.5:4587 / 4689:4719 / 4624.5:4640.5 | -0.75 Angstrom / 26.8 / 27.9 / 26.5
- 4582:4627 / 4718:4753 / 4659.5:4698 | 1.33 Angstrom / 26.3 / 26.2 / 27.8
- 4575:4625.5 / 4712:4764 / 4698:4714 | 0.57 Angstrom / 26.2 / 26.1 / 27.4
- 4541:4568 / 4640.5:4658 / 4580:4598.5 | 0.70 Angstrom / 24.1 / 24.2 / 27.2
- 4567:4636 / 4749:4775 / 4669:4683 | 0.78 Angstrom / 26.9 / 24.6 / 25.2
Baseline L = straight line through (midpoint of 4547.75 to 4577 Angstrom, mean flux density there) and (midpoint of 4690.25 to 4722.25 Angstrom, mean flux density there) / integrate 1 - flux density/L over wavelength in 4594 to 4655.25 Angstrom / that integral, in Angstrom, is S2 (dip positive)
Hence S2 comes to -2.9 Angstrom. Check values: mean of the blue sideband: 25.6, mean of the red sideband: 26.4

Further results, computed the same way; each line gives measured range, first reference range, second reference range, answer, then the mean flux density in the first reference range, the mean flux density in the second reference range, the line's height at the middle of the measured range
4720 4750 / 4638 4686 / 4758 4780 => -4.7 Angstrom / 26.5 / 22.9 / 24.1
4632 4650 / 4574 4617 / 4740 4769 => -0.9 Angstrom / 25.6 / 27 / 26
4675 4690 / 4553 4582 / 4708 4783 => 0.6 Angstrom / 26.2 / 26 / 26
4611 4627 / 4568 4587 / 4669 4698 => -1.7 Angstrom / 26.9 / 25.5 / 26.3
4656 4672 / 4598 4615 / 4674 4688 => -1.7 Angstrom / 25.9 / 24.7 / 25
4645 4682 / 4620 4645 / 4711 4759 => 1.8 Angstrom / 28.2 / 27.6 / 28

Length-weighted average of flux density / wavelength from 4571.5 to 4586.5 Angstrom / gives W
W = 26.5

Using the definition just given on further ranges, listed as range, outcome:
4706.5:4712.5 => 25.8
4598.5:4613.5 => 25.7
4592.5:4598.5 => 24.1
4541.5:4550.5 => 23.8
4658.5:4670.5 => 28.1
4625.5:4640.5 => 27.8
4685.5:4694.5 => 26.8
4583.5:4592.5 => 24.3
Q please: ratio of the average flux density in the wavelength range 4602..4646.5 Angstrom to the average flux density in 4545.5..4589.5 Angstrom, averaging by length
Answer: 1.1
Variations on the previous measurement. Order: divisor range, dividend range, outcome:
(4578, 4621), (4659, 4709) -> 1.02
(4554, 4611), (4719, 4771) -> 1.06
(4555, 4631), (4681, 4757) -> 1.02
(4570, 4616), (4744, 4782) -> 0.96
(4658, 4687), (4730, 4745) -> 1.07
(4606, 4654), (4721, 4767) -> 0.98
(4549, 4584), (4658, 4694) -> 1.03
